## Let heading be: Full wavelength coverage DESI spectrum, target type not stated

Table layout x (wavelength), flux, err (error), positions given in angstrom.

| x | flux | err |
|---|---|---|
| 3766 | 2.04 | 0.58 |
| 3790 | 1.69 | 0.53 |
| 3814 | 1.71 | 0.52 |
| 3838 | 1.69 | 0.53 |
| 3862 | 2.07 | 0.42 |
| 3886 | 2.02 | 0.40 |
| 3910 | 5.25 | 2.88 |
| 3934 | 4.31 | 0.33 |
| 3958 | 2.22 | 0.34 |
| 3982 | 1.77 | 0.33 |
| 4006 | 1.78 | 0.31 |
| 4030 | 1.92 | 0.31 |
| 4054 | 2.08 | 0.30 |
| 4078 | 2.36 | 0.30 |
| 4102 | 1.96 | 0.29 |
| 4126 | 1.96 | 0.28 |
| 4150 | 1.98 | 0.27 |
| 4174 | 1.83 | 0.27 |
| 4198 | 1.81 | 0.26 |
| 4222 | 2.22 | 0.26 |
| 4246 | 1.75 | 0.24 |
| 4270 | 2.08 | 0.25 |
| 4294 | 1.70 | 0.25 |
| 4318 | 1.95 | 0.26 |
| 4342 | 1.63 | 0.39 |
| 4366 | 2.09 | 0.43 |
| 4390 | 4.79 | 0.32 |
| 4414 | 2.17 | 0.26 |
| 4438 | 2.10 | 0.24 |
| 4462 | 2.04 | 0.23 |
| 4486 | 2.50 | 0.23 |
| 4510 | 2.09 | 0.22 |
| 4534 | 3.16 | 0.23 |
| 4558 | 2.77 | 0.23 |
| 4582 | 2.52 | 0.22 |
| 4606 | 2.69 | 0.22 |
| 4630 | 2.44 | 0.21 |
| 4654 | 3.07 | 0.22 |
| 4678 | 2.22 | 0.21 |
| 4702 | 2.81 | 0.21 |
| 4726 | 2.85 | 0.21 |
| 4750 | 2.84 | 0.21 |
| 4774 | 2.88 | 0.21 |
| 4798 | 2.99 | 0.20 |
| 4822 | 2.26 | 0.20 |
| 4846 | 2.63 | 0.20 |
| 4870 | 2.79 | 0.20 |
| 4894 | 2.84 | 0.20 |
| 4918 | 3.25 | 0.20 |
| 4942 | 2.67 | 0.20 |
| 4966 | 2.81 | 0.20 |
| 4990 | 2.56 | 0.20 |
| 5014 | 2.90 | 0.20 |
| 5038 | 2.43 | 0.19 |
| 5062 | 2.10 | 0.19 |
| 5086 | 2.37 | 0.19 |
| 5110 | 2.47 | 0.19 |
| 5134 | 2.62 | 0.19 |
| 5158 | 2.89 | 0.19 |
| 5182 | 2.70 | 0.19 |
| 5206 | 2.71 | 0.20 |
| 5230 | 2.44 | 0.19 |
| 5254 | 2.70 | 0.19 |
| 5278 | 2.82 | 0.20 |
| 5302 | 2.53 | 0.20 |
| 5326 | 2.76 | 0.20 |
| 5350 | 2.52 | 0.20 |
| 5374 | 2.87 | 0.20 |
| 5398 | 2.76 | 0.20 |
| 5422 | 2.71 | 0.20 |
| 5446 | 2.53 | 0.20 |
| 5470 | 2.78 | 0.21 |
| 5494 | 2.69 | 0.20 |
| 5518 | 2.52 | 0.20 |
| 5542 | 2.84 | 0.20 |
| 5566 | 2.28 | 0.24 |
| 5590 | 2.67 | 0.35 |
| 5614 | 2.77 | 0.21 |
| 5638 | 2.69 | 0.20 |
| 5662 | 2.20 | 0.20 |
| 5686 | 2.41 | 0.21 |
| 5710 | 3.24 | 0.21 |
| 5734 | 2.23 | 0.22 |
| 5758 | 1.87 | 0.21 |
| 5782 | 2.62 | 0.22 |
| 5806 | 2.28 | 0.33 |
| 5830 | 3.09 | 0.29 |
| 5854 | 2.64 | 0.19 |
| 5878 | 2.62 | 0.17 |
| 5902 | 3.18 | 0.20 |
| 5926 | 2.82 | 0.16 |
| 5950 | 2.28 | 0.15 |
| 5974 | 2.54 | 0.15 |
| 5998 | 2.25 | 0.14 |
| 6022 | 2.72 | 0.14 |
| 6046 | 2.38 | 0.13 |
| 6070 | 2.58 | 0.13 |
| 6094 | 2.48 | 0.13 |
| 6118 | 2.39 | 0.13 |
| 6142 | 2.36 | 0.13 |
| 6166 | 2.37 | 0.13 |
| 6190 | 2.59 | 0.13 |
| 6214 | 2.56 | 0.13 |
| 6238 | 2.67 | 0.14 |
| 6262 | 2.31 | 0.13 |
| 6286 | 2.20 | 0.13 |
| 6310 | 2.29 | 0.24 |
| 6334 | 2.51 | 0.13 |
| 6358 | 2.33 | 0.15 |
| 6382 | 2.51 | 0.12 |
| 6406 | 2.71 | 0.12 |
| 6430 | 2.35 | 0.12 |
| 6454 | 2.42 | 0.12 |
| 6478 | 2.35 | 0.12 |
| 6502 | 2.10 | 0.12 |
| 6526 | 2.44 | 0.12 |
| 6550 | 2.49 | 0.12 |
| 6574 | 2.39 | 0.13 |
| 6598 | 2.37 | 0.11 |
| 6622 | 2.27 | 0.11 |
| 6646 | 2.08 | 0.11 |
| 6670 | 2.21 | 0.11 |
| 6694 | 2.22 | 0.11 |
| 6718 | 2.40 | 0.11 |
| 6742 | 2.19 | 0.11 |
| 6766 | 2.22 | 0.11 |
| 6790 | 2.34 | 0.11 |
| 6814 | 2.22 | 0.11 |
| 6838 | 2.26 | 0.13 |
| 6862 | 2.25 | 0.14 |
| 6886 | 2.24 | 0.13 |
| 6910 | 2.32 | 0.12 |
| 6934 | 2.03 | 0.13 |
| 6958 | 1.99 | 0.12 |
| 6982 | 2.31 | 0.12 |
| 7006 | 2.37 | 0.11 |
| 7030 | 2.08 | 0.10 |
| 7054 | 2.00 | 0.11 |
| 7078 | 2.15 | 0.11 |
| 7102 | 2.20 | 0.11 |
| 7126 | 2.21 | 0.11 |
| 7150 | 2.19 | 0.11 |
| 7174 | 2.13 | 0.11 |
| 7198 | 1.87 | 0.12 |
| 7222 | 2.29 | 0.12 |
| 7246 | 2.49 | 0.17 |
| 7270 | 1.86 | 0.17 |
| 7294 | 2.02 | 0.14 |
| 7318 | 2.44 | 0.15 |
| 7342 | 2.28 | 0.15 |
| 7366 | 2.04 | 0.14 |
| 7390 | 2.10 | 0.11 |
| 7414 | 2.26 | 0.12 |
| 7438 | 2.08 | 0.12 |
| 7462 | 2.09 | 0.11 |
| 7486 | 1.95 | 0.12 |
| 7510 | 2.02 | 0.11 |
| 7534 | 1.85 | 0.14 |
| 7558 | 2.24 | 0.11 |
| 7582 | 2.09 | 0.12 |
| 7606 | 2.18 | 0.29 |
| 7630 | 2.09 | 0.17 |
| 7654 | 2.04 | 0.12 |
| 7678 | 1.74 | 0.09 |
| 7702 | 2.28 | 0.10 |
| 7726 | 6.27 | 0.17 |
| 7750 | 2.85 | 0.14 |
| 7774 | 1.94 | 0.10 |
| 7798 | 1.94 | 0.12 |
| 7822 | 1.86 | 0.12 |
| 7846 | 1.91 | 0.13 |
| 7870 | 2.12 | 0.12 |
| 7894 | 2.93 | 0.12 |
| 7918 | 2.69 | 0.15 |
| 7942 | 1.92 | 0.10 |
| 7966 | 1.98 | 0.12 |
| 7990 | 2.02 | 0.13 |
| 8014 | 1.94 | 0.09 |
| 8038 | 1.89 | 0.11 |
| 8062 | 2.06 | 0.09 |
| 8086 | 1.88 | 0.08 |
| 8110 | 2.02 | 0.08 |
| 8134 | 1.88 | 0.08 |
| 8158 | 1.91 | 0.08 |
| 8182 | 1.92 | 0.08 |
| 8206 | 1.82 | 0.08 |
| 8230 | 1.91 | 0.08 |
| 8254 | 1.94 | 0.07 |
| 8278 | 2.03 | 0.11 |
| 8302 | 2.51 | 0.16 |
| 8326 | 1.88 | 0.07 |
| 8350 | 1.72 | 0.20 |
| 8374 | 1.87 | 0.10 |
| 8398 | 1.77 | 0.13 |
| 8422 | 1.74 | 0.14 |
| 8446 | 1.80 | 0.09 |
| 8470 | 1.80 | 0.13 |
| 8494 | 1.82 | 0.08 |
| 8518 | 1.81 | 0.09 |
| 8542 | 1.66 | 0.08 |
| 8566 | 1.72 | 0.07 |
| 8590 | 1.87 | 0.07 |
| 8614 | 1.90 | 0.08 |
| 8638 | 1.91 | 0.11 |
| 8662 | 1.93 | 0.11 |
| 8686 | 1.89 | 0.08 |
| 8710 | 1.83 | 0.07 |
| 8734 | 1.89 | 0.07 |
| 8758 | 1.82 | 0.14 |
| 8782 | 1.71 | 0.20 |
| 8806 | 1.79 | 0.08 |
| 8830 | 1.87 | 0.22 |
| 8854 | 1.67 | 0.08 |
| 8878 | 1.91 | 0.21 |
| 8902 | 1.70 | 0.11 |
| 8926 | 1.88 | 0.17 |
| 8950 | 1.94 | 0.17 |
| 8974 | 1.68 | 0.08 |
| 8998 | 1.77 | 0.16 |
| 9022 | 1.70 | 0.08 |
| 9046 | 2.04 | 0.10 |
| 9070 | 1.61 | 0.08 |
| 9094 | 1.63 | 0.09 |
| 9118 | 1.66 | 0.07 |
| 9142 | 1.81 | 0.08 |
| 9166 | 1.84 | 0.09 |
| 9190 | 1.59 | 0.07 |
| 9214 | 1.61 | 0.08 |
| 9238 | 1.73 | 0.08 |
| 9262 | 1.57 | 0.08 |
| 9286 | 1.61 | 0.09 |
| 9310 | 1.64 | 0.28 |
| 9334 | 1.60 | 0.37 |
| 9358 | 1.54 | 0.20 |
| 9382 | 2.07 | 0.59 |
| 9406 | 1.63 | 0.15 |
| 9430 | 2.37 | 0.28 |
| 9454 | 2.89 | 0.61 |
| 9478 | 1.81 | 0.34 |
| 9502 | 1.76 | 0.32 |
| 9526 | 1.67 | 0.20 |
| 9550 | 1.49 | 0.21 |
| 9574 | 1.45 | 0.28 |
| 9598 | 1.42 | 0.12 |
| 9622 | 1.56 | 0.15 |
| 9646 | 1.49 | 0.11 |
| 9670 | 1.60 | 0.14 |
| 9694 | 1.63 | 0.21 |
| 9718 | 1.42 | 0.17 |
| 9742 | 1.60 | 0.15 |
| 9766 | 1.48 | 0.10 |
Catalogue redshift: 0.18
